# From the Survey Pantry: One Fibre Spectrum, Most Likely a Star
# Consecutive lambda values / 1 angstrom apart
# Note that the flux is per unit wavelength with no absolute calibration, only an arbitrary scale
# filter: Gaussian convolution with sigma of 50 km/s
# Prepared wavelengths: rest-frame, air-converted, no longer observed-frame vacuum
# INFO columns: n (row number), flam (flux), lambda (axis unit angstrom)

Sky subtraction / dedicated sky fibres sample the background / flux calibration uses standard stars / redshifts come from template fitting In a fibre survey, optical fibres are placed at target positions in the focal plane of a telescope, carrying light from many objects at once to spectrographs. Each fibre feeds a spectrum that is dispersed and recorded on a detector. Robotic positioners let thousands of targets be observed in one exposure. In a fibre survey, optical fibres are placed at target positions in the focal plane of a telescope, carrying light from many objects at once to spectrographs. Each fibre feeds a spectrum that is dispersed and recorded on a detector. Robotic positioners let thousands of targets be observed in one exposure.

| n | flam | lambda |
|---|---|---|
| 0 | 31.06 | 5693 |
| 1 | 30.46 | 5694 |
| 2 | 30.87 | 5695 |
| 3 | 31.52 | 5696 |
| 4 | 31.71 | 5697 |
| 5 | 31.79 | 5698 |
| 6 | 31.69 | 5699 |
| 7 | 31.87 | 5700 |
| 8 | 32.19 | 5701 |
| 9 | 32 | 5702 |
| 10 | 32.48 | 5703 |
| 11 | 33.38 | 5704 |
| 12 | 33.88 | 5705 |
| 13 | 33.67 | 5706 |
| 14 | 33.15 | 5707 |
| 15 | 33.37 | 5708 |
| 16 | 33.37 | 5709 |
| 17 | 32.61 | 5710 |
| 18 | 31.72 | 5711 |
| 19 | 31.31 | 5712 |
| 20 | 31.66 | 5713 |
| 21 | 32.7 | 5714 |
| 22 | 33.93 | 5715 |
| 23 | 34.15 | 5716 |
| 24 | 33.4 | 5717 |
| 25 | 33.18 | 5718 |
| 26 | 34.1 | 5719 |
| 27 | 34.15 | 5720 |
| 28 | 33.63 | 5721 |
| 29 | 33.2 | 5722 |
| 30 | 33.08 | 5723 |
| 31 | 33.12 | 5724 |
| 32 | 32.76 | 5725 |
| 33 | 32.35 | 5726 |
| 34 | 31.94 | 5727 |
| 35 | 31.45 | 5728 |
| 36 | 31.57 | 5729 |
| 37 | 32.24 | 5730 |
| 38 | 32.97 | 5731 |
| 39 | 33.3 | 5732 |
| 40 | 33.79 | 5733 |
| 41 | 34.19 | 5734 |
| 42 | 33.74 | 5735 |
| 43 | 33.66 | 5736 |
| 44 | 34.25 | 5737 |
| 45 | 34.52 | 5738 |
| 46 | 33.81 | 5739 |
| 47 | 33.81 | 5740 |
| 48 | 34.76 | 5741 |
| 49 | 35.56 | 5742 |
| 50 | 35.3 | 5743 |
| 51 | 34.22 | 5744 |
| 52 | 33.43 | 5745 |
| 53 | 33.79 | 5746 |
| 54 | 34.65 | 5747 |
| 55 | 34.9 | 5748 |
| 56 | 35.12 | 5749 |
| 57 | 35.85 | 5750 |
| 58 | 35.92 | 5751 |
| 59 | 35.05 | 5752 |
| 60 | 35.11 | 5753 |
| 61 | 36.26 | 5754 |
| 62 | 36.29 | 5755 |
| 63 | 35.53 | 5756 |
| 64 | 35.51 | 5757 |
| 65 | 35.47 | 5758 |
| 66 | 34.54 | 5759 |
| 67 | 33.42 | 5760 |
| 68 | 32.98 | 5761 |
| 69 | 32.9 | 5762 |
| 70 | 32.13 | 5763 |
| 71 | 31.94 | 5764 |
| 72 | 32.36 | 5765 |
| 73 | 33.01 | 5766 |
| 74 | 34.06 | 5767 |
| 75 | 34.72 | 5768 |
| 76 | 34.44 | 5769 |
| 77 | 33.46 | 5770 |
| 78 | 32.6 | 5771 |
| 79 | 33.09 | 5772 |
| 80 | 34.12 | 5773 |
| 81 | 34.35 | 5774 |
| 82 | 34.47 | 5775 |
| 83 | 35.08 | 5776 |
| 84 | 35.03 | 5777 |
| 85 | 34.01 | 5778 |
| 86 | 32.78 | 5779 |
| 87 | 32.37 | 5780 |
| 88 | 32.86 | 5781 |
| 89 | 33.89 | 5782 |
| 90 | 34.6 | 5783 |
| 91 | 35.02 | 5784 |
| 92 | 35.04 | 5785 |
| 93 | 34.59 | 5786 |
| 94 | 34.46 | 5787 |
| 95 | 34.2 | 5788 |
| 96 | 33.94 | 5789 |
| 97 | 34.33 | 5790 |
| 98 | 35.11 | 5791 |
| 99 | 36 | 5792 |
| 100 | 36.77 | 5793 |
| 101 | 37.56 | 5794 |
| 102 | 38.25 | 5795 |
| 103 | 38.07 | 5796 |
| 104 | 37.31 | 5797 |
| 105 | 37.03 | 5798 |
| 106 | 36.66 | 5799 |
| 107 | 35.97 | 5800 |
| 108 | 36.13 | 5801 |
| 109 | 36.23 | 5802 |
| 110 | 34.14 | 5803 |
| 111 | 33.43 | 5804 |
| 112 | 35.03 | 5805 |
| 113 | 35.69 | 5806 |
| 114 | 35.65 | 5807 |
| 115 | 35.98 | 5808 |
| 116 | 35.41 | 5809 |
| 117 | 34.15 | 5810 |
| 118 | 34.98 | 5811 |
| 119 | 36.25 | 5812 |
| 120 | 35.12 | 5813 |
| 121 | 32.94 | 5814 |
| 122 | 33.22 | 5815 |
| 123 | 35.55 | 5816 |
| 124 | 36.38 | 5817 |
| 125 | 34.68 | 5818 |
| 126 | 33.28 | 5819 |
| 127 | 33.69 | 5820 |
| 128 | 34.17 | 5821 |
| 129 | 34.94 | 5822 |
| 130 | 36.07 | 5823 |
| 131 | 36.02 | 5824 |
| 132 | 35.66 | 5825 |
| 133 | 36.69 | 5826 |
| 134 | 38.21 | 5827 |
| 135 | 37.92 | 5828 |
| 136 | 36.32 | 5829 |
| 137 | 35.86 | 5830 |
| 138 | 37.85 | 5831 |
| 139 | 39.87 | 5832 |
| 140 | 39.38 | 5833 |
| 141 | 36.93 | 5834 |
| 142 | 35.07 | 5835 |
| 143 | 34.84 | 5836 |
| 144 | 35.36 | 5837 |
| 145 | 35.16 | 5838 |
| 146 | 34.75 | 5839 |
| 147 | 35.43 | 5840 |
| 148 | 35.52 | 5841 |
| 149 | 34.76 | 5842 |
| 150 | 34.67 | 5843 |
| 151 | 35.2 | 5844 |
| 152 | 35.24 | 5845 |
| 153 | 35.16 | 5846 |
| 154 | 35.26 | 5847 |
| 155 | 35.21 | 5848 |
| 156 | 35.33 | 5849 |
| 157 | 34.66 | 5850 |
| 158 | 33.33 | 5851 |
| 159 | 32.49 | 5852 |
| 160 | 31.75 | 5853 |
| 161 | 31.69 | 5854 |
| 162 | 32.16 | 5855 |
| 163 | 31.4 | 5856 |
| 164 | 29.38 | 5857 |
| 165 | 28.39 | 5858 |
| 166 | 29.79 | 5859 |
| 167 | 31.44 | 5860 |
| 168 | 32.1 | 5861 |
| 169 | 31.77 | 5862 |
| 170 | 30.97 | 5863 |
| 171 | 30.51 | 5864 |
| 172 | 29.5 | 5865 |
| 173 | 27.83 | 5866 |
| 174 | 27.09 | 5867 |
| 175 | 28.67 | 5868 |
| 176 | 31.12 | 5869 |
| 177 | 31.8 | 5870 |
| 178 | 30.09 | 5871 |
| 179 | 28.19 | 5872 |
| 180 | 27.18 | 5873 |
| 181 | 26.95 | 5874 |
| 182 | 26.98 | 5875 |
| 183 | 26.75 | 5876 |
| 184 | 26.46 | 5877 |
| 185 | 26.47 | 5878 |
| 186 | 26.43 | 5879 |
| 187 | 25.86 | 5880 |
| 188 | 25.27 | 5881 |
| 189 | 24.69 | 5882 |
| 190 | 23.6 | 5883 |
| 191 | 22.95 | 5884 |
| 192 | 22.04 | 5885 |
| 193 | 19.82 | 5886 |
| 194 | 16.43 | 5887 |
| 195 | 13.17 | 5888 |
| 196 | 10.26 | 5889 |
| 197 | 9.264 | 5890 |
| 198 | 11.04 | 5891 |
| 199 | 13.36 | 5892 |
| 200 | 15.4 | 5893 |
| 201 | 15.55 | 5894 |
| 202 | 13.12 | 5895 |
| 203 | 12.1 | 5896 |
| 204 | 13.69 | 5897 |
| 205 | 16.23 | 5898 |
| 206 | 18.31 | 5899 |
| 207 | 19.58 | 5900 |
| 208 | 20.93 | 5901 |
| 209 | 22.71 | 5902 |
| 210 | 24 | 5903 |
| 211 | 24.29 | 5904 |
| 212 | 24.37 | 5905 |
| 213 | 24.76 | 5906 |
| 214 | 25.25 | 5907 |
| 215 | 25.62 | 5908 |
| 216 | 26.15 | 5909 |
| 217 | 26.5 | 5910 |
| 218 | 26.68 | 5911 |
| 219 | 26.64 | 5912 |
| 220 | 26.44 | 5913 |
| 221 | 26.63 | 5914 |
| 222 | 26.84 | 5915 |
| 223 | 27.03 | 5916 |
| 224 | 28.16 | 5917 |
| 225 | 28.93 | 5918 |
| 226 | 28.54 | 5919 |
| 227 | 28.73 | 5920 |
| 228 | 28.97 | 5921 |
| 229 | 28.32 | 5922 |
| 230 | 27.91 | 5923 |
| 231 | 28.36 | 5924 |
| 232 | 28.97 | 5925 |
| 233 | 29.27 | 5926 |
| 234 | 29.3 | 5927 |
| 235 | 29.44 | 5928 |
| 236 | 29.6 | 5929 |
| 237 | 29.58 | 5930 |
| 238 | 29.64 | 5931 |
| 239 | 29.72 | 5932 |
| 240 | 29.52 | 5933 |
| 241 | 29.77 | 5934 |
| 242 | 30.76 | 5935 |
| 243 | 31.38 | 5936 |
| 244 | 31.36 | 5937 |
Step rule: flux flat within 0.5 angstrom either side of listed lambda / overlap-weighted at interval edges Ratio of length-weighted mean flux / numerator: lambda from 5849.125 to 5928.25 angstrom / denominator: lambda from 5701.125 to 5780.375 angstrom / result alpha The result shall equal 0.75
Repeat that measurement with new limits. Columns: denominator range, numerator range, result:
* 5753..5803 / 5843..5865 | 0.94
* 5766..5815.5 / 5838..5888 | 0.85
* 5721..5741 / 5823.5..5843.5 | 1.09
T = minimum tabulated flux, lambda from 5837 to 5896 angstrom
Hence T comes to 9.264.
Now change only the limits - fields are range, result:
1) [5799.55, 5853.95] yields 31.75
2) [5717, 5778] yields 31.45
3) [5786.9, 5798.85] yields 33.94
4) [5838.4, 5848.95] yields 34.67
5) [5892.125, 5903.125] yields 12.1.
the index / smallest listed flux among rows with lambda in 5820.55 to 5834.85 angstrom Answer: 34.17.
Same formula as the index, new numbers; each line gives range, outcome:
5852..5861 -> 28.39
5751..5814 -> 31.94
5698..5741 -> 31.31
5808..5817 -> 32.94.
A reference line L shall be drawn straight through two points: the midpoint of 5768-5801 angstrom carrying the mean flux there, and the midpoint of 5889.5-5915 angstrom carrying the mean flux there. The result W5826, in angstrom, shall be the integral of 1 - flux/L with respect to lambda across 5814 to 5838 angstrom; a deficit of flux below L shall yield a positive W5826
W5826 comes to -4.9 angstrom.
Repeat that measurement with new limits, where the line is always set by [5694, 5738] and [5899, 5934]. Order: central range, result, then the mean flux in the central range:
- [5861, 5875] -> -0.5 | 29.4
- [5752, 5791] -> -3.7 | 34.1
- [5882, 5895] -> 5.4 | 16.3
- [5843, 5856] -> -2.3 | 33.9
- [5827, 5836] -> -2.4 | 37.3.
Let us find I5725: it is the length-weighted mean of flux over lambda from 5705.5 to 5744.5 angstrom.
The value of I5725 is 33.3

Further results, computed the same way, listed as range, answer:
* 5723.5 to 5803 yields 34.4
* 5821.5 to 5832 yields 36.7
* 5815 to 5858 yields 35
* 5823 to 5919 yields 28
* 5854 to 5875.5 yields 29.7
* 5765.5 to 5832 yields 35.1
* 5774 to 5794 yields 34.5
